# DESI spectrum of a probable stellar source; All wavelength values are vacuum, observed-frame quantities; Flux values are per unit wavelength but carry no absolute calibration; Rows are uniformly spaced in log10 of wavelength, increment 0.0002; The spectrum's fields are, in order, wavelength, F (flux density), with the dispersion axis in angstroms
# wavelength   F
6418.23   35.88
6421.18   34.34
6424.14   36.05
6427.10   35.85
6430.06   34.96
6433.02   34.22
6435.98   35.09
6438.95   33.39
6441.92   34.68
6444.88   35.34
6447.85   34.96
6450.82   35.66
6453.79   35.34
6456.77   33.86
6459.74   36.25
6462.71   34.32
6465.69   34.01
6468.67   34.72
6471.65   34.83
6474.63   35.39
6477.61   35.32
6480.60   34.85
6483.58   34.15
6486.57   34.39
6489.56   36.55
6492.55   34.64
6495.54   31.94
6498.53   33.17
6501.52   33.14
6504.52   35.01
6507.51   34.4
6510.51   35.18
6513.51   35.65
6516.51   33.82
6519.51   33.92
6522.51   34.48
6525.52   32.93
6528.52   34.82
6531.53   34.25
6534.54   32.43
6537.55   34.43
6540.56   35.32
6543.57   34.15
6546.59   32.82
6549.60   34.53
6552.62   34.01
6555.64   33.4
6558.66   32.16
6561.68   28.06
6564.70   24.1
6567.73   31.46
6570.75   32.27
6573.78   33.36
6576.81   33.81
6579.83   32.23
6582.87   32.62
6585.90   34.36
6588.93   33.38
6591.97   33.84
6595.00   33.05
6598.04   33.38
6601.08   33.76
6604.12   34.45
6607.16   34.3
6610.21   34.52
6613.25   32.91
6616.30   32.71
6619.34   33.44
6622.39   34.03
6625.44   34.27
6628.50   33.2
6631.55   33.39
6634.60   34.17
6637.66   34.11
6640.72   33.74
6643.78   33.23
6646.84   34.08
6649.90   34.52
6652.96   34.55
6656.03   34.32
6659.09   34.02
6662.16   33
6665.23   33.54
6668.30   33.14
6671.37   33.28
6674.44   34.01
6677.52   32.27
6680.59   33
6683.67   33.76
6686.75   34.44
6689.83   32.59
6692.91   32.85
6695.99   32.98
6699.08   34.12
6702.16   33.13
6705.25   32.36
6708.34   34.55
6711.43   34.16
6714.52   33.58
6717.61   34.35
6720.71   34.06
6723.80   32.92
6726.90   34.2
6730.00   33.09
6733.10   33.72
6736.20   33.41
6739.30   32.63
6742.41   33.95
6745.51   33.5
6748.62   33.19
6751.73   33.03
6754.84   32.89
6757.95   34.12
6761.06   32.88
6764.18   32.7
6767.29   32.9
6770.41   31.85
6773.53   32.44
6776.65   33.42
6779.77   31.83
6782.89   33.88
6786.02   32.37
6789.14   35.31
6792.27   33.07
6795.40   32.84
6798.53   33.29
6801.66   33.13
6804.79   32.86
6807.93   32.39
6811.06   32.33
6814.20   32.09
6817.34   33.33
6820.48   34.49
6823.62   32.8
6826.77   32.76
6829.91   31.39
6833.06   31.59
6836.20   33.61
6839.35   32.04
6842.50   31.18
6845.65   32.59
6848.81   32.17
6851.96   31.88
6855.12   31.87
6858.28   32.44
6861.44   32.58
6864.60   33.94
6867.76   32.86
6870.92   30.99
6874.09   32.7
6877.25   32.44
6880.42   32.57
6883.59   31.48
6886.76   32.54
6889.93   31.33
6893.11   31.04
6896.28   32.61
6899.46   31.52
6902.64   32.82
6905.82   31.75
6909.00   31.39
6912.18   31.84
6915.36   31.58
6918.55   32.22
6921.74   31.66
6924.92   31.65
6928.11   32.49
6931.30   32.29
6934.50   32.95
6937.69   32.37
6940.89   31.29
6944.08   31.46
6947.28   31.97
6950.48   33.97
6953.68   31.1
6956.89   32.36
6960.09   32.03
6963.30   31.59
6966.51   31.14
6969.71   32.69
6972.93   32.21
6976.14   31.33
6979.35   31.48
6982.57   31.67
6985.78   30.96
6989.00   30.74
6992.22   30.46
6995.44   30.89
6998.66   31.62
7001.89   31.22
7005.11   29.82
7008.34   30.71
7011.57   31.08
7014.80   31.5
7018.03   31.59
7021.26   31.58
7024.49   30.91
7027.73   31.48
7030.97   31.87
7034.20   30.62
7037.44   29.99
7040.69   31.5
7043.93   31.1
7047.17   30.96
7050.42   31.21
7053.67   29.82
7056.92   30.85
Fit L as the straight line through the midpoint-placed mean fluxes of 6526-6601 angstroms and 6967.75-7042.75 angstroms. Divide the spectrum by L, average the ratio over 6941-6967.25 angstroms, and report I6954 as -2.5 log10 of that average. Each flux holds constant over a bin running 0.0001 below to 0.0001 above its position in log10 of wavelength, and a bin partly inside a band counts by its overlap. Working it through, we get -0.018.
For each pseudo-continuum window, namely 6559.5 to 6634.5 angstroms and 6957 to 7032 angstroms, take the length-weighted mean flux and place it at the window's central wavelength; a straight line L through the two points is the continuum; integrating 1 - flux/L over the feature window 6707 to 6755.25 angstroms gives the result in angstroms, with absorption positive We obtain -1.9 angstroms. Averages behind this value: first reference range 32.8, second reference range 31.3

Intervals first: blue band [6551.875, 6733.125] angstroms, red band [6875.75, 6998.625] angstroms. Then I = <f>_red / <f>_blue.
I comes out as 1.0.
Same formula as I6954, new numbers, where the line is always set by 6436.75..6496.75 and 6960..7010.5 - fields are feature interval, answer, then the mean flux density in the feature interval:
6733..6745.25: -0.02 mag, 33.4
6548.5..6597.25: 0.06 mag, 32.3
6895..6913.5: -0.01 mag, 32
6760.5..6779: 0.00 mag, 32.6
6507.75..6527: 0.00 mag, 34.3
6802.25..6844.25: -0.01 mag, 32.5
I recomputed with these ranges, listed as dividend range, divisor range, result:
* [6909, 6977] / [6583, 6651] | 0.95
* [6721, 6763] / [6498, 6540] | 0.98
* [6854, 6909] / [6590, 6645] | 0.96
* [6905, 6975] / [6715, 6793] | 0.96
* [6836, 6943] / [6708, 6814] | 0.97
